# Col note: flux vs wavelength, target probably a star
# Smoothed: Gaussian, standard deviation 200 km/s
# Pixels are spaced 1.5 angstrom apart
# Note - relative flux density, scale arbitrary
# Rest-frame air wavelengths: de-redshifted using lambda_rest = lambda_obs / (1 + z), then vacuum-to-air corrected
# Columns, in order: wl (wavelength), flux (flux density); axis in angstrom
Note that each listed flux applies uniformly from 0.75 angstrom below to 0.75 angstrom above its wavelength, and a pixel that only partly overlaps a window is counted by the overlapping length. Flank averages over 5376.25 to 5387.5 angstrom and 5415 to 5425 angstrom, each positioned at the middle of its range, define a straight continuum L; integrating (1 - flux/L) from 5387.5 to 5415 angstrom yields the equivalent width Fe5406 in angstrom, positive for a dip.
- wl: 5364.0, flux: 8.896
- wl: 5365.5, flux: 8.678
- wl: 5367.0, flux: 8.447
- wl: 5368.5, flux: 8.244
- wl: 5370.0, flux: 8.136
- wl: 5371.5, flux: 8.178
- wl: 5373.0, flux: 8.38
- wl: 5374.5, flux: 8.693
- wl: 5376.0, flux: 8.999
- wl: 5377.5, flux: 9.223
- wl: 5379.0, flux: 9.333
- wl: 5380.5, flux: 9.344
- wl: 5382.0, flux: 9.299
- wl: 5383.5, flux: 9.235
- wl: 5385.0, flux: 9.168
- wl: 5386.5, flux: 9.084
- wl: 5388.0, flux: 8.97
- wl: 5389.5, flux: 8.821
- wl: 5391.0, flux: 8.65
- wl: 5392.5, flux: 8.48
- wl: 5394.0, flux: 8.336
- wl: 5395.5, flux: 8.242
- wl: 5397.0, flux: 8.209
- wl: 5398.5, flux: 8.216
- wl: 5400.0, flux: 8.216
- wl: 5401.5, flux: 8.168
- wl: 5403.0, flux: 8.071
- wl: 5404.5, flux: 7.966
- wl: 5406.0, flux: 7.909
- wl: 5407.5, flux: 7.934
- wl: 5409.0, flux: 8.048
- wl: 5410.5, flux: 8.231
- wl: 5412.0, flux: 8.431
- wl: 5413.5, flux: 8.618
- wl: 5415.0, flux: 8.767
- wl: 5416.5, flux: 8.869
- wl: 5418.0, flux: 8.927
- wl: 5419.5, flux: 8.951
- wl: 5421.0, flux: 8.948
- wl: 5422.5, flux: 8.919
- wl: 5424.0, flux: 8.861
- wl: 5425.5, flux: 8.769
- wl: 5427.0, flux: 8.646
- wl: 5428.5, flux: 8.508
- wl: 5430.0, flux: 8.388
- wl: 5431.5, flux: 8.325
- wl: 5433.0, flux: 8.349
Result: 2.3 angstrom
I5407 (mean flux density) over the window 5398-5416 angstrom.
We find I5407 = 8.22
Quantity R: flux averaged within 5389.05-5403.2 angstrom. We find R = 8.34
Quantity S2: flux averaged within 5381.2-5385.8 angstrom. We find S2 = 9.23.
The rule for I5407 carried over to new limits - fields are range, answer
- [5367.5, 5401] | 8.7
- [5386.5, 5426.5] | 8.49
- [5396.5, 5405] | 8.14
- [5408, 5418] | 8.51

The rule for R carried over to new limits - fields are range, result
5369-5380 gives 8.71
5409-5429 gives 8.7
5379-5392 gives 9.08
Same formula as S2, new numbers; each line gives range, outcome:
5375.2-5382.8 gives 9.24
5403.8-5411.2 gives 8.02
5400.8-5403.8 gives 8.12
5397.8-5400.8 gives 8.22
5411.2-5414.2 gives 8.52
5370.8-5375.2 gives 8.42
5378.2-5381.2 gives 9.34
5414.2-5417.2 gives 8.81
